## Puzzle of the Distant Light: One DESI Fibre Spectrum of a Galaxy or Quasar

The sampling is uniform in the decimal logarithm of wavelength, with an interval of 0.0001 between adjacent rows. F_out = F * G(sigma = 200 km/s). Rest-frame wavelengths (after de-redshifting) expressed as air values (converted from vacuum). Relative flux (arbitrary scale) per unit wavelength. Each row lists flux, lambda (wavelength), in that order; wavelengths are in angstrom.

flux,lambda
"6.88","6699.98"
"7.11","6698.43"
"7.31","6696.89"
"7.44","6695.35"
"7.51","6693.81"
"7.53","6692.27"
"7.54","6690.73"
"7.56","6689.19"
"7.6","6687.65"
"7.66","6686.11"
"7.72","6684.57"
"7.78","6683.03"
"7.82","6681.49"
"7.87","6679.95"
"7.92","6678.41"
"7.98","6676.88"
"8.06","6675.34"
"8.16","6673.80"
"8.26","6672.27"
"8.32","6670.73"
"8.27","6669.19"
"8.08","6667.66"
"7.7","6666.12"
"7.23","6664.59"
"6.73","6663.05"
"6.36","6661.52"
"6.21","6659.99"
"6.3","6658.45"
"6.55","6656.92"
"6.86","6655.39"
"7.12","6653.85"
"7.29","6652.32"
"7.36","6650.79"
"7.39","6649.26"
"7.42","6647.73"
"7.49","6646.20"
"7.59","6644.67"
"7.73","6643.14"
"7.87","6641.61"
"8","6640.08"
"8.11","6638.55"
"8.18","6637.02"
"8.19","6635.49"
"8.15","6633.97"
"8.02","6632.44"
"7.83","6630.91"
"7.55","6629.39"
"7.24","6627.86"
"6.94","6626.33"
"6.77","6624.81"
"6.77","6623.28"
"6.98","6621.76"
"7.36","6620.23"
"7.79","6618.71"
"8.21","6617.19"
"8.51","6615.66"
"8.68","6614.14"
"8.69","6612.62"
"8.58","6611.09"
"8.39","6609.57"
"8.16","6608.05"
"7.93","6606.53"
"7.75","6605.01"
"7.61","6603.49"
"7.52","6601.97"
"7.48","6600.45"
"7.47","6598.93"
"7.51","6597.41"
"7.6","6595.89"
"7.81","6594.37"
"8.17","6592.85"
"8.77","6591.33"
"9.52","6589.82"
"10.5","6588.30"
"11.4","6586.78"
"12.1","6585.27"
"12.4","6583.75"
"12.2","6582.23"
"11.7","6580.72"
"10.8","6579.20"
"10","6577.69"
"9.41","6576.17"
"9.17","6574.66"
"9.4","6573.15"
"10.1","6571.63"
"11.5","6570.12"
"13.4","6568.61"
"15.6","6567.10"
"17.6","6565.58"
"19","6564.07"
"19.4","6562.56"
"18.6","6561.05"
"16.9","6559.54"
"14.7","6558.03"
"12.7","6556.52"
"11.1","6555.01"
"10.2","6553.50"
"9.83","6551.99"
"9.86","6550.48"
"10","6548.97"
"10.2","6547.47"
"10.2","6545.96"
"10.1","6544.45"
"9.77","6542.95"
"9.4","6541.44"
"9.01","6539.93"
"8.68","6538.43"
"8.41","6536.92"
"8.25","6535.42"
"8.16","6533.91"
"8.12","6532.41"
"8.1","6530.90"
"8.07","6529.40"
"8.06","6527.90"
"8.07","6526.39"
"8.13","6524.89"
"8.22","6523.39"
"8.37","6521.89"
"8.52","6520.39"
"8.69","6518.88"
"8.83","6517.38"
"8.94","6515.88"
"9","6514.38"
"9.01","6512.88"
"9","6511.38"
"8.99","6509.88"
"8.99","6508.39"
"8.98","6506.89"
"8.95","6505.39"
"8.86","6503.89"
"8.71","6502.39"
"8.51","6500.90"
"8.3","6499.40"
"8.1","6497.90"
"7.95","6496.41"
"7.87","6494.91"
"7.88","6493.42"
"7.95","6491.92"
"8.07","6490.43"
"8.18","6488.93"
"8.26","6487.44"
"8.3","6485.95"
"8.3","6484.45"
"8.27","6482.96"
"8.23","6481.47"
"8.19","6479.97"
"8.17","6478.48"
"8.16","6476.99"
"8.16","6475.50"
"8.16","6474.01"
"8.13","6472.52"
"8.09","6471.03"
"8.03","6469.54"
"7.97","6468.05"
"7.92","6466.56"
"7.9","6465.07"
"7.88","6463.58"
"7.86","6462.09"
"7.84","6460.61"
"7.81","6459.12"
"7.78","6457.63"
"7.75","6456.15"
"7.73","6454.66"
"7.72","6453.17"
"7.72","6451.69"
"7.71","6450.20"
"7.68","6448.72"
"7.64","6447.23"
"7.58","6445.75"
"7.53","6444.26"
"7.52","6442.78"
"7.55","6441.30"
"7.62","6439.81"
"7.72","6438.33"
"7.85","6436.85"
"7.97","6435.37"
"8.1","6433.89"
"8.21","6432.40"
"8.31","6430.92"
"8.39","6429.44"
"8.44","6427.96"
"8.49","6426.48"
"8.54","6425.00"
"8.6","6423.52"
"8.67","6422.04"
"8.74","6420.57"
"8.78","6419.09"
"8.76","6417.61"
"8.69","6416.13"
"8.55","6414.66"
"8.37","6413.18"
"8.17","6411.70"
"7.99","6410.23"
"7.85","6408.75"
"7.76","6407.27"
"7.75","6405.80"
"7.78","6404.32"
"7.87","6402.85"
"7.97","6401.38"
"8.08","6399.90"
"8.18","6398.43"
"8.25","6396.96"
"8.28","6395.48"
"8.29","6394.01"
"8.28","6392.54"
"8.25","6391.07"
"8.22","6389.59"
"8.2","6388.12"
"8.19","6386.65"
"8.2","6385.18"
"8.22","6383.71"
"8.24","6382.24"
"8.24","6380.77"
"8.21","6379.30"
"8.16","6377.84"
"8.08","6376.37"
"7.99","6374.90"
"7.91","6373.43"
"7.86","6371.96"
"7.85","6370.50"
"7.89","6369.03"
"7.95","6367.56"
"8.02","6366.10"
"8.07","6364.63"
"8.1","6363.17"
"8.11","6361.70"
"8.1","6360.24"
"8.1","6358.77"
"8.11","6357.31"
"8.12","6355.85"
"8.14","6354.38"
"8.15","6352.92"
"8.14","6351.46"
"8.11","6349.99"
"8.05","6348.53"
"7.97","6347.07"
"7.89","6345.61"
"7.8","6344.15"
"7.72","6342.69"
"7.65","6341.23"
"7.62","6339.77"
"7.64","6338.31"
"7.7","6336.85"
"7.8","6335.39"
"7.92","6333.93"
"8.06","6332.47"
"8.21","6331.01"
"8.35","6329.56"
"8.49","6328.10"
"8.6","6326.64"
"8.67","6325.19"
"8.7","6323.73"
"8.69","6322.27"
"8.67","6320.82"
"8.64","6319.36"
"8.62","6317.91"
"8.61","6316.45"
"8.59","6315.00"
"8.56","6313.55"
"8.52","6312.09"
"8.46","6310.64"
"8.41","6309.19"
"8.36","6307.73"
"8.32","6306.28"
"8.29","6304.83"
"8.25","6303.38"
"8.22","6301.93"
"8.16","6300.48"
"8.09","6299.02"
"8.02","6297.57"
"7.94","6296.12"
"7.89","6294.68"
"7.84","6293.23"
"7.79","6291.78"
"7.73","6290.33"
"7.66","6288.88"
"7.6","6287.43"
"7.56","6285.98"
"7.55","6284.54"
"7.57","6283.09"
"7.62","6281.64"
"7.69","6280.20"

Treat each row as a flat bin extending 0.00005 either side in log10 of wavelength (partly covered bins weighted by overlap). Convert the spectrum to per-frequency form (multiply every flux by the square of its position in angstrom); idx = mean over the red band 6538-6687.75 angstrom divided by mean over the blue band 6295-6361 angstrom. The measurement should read 1.2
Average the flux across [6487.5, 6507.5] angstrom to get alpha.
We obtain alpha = 8.32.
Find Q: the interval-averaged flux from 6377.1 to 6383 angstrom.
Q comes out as 8.22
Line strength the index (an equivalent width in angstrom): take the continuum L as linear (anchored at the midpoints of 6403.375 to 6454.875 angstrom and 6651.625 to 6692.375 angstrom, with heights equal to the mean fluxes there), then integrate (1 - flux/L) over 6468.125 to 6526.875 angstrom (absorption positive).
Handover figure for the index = -3.60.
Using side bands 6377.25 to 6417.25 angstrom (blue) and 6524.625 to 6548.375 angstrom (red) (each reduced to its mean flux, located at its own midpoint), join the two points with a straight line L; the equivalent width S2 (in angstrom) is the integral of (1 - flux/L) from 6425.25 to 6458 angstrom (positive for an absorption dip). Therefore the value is 1.94 angstrom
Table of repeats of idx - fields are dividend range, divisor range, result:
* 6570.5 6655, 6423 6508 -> 1.09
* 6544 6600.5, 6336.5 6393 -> 1.52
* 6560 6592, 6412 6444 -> 1.59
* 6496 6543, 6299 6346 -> 1.11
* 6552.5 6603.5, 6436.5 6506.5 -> 1.48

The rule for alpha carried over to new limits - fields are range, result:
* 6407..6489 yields 8.08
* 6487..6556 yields 8.82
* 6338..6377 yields 7.97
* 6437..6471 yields 7.76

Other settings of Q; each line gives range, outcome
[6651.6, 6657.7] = 6.95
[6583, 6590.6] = 11.2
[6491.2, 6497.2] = 7.92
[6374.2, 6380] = 8.12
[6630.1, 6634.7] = 8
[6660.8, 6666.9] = 7.01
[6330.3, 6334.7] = 8.05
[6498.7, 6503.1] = 8.51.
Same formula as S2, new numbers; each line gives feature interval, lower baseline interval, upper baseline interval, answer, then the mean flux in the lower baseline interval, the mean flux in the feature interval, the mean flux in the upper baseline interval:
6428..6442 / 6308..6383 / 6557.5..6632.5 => 1.3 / 8.16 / 7.99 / 10.1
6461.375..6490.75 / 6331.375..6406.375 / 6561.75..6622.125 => 2.9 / 8.03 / 8.11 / 10.1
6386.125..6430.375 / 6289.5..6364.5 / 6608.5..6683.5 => -1.3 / 8.17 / 8.28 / 7.65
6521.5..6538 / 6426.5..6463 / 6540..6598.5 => 3.4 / 7.85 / 8.18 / 11.5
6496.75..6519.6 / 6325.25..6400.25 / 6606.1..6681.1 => -2.7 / 8.08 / 8.78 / 7.66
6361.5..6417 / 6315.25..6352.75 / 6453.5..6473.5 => -0.4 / 8.18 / 8.11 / 7.9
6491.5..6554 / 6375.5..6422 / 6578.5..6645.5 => -3.2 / 8.22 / 8.79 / 8.46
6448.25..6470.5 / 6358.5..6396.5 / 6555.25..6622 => 3.1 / 8.12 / 7.82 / 10.6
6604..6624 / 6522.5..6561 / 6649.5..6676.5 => 1.0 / 9.93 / 7.98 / 7.35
